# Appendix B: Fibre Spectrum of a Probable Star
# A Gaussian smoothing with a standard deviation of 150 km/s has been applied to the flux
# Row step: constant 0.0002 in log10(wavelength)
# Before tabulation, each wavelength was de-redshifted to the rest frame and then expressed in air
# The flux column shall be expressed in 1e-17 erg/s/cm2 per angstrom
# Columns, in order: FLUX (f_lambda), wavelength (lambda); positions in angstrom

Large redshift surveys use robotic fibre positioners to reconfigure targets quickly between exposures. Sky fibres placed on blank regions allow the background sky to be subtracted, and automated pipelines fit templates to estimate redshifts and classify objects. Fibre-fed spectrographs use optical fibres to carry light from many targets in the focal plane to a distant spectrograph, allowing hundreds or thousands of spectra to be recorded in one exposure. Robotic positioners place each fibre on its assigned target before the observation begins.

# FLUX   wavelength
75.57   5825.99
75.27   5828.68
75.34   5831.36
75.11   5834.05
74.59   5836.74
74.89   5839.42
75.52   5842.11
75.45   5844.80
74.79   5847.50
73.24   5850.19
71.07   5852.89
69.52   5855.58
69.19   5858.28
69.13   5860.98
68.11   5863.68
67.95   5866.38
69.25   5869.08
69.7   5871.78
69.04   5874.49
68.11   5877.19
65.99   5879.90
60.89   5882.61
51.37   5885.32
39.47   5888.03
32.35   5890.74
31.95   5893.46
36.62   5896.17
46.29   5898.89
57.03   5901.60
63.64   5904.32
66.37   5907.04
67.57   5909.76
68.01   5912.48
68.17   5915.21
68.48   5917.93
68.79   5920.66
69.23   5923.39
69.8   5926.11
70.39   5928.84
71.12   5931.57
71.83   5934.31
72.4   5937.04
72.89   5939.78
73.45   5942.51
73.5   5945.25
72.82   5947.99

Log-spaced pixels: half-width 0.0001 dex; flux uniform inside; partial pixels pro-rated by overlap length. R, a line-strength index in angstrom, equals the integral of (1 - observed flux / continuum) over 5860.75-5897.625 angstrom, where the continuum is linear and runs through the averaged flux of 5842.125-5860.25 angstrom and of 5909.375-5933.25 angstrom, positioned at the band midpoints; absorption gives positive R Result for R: 7.5 angstrom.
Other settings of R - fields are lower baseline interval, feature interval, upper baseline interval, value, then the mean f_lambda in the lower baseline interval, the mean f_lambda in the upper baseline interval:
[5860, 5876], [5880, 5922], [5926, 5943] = 8.9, 68.9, 71.7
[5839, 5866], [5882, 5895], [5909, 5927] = 5.2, 71.8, 68.6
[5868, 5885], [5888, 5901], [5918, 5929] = 5.6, 66.2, 69.3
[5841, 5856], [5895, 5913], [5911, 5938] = 3.3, 73.4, 69.8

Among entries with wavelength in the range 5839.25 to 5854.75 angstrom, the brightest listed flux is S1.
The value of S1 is 75.52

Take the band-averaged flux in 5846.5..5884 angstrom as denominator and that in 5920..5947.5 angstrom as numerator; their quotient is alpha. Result 1.04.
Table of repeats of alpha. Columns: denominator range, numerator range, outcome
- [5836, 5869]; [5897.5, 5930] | 0.91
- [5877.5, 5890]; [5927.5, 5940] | 1.31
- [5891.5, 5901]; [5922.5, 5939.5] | 1.80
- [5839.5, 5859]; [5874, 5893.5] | 0.73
